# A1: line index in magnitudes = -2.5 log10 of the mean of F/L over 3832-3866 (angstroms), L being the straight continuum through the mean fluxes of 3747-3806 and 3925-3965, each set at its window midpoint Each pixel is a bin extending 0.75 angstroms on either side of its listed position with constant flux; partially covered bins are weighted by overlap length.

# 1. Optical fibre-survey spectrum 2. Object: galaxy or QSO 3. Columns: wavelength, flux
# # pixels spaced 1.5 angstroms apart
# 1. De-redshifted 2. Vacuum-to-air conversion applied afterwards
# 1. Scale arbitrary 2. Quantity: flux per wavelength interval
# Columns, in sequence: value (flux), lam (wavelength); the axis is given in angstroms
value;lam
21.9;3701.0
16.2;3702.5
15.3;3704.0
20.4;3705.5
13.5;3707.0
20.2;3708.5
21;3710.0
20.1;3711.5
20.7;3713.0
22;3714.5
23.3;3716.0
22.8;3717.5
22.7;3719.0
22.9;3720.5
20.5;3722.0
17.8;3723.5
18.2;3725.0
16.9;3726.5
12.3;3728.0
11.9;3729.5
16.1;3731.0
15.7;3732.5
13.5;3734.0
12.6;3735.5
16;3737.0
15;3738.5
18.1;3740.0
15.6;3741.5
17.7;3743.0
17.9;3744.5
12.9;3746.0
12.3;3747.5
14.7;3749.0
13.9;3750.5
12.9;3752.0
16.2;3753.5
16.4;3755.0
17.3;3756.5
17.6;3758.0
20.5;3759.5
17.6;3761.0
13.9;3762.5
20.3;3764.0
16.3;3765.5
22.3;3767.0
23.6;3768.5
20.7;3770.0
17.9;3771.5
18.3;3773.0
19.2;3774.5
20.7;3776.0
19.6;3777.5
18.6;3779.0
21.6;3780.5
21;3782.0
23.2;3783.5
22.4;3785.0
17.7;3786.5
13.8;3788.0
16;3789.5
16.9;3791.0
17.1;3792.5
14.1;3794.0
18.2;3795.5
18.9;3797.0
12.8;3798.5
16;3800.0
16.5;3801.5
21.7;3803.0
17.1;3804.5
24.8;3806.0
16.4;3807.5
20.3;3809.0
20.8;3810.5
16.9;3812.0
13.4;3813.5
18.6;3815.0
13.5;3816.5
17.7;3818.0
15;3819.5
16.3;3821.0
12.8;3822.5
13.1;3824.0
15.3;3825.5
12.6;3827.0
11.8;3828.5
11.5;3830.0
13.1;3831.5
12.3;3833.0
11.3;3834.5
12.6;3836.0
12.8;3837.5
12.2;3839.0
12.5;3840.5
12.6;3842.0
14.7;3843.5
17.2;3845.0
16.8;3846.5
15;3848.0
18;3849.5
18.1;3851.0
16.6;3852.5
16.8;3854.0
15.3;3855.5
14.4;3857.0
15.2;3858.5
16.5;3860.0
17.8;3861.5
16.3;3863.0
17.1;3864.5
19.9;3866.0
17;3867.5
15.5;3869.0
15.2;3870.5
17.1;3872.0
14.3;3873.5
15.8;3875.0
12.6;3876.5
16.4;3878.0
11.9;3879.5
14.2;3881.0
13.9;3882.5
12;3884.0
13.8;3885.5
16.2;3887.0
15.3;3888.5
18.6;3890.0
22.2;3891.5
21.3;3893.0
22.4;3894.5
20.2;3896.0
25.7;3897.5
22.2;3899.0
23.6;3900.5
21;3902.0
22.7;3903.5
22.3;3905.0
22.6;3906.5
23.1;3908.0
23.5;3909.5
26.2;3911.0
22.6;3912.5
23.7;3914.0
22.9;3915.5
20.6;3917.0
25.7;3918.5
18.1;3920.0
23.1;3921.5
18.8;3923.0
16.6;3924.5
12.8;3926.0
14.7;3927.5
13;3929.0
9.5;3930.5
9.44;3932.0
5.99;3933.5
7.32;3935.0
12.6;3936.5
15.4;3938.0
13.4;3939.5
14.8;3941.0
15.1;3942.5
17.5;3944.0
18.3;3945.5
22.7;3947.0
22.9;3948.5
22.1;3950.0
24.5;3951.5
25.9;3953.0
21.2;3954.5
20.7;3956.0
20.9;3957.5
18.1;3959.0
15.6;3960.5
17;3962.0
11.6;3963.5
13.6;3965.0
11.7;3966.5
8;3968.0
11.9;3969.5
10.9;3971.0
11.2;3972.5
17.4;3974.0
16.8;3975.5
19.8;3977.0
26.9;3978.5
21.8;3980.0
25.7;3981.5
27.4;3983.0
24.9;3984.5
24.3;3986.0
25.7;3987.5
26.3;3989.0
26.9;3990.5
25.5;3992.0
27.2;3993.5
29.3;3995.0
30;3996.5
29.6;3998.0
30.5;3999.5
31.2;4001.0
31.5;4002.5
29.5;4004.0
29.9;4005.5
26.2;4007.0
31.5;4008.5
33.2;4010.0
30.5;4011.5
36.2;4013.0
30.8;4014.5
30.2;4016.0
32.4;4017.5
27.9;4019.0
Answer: 0.13 mag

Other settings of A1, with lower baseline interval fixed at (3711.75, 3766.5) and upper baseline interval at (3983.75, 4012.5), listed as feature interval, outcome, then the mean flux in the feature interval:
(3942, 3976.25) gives 0.48 mag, 17.2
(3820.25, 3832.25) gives 0.49 mag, 13.3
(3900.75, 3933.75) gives 0.28 mag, 19.3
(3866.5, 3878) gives 0.43 mag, 15.5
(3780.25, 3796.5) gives 0.06 mag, 18.3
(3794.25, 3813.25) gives 0.11 mag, 18.1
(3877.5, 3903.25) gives 0.29 mag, 18.4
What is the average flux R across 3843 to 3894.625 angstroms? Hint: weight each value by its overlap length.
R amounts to 16.3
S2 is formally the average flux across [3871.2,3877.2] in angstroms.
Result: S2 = 15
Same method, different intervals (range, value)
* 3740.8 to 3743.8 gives 16.7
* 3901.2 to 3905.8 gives 22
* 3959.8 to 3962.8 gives 16.2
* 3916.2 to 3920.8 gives 21.5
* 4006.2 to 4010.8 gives 30.3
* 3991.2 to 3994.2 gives 26.3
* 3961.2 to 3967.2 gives 13.5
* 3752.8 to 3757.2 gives 16.6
